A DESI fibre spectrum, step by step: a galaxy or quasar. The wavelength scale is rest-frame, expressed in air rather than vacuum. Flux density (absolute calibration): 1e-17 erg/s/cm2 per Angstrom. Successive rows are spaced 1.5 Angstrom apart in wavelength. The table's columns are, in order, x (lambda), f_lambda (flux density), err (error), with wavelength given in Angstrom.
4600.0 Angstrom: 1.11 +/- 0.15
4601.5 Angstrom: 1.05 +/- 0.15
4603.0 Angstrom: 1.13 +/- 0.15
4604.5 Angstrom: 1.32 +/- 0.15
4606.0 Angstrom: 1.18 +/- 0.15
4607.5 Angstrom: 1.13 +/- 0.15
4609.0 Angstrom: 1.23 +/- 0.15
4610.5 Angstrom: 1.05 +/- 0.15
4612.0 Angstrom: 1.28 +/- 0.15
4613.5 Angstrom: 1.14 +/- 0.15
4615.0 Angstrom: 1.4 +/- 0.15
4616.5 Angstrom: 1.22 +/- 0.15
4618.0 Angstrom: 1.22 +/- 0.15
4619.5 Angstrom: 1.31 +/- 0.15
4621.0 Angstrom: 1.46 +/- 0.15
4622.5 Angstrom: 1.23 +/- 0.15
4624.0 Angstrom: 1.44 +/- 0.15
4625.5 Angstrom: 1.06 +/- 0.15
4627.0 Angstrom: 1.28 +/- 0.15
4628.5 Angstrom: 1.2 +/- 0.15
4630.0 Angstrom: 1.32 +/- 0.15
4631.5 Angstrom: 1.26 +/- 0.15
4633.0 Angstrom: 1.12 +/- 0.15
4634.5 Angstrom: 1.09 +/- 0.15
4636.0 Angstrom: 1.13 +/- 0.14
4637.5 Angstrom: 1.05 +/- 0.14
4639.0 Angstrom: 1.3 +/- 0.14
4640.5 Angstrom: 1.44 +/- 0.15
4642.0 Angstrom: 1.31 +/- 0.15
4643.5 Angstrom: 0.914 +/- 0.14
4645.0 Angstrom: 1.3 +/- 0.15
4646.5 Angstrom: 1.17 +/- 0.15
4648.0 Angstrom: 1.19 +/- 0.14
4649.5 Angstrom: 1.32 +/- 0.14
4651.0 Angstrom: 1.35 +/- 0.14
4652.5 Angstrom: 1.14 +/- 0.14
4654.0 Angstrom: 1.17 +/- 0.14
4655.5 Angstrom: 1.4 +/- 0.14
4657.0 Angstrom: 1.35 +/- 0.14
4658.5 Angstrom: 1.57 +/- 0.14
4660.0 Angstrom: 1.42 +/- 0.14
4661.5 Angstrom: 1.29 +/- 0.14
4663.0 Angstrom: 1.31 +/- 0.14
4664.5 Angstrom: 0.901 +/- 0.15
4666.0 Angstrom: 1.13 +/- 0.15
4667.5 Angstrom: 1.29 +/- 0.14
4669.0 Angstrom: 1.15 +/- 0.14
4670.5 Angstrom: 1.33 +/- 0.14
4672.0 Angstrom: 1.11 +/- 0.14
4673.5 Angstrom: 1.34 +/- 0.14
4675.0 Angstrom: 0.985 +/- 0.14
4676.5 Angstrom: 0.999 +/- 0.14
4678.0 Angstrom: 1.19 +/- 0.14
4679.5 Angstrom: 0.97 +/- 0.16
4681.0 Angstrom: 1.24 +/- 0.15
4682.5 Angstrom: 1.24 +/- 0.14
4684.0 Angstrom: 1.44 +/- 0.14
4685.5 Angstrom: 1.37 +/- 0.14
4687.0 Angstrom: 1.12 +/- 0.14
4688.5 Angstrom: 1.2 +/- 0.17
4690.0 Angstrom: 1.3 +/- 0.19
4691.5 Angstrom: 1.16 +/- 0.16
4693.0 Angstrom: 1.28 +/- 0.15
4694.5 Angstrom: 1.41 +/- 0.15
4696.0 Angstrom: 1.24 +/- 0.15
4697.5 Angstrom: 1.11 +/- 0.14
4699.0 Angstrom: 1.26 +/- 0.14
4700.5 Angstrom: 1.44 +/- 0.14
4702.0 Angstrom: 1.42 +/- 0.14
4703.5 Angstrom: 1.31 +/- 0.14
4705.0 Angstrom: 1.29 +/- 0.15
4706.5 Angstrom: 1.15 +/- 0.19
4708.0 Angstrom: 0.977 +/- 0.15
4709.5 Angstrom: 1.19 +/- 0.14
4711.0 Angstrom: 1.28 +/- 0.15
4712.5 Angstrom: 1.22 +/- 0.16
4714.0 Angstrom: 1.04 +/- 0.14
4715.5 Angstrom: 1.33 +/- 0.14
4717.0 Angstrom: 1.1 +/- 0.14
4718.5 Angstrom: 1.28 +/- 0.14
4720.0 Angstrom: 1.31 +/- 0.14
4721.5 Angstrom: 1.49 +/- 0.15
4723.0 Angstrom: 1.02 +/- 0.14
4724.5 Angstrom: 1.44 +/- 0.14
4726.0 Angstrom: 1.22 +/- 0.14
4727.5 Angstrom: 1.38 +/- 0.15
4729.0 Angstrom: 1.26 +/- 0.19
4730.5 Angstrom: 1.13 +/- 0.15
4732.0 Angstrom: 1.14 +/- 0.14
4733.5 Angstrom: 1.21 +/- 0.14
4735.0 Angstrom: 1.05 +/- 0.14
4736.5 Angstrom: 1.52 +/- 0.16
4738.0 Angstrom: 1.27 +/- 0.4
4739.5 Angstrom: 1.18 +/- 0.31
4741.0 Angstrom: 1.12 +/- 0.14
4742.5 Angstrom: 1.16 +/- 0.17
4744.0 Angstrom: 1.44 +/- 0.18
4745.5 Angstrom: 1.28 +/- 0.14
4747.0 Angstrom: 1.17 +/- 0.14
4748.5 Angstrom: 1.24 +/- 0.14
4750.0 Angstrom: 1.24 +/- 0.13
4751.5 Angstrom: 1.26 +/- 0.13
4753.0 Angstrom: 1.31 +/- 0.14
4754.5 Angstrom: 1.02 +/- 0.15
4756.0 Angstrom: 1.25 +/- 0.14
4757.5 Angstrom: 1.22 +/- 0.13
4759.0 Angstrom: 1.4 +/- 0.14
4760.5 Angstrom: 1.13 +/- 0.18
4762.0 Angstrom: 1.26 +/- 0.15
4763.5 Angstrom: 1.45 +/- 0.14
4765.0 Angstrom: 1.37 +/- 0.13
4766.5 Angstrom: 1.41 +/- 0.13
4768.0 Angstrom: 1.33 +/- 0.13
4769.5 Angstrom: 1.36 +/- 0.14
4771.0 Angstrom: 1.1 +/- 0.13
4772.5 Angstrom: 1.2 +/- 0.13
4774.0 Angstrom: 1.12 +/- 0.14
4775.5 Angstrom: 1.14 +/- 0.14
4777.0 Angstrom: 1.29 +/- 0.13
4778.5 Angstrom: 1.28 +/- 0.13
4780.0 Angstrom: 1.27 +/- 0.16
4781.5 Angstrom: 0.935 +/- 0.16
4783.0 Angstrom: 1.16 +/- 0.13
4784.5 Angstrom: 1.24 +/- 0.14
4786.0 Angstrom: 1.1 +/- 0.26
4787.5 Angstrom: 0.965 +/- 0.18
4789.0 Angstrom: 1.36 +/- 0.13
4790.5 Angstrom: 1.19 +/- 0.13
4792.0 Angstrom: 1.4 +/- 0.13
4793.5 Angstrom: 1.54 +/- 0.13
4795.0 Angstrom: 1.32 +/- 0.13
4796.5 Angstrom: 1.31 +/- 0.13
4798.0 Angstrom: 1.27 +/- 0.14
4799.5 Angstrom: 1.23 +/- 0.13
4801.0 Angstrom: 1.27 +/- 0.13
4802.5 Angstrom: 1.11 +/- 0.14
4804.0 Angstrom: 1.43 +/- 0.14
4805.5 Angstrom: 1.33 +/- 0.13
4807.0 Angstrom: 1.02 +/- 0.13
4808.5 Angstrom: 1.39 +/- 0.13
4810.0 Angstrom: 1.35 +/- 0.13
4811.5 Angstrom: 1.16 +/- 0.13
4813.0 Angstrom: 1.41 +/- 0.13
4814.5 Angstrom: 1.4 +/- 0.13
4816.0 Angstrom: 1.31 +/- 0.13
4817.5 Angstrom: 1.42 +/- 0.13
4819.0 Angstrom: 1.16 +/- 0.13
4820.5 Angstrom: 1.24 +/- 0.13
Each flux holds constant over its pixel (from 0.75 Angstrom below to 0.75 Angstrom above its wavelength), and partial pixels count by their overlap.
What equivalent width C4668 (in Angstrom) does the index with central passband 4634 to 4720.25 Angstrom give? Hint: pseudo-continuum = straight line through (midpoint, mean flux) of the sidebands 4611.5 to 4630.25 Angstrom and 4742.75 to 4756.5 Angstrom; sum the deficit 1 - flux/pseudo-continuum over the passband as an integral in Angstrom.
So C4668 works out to 2.0 Angstrom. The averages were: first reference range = 1.27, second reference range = 1.24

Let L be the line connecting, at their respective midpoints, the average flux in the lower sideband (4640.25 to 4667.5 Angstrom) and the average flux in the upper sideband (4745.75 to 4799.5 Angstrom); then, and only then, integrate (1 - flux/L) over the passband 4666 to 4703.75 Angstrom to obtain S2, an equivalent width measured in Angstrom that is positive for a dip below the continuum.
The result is 0.6 Angstrom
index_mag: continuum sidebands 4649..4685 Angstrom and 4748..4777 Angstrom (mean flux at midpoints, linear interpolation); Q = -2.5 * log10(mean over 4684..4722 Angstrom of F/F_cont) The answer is -0.01 mag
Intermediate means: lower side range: 1.24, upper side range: 1.25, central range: 1.25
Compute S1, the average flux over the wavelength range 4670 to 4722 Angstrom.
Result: 1.23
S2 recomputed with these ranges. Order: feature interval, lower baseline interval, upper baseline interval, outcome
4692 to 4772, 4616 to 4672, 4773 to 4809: -0.9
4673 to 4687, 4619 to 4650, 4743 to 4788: 0.5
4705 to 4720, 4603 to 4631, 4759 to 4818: 0.8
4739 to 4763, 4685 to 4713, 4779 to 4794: -0.1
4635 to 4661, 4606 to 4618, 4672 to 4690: -1.4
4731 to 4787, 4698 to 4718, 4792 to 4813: 1.5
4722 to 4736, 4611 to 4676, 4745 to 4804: 0.3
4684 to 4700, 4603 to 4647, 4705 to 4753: -0.4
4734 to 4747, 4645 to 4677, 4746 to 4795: -0.1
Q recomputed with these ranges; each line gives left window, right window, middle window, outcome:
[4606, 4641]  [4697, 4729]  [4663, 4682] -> 0.089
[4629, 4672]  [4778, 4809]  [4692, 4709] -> -0.018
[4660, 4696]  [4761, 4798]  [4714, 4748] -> -0.010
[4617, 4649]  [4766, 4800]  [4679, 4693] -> -0.001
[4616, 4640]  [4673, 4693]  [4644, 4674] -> -0.039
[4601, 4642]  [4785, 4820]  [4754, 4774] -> 0.001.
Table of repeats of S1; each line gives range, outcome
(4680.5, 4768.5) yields 1.26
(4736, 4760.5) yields 1.25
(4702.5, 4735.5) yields 1.22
